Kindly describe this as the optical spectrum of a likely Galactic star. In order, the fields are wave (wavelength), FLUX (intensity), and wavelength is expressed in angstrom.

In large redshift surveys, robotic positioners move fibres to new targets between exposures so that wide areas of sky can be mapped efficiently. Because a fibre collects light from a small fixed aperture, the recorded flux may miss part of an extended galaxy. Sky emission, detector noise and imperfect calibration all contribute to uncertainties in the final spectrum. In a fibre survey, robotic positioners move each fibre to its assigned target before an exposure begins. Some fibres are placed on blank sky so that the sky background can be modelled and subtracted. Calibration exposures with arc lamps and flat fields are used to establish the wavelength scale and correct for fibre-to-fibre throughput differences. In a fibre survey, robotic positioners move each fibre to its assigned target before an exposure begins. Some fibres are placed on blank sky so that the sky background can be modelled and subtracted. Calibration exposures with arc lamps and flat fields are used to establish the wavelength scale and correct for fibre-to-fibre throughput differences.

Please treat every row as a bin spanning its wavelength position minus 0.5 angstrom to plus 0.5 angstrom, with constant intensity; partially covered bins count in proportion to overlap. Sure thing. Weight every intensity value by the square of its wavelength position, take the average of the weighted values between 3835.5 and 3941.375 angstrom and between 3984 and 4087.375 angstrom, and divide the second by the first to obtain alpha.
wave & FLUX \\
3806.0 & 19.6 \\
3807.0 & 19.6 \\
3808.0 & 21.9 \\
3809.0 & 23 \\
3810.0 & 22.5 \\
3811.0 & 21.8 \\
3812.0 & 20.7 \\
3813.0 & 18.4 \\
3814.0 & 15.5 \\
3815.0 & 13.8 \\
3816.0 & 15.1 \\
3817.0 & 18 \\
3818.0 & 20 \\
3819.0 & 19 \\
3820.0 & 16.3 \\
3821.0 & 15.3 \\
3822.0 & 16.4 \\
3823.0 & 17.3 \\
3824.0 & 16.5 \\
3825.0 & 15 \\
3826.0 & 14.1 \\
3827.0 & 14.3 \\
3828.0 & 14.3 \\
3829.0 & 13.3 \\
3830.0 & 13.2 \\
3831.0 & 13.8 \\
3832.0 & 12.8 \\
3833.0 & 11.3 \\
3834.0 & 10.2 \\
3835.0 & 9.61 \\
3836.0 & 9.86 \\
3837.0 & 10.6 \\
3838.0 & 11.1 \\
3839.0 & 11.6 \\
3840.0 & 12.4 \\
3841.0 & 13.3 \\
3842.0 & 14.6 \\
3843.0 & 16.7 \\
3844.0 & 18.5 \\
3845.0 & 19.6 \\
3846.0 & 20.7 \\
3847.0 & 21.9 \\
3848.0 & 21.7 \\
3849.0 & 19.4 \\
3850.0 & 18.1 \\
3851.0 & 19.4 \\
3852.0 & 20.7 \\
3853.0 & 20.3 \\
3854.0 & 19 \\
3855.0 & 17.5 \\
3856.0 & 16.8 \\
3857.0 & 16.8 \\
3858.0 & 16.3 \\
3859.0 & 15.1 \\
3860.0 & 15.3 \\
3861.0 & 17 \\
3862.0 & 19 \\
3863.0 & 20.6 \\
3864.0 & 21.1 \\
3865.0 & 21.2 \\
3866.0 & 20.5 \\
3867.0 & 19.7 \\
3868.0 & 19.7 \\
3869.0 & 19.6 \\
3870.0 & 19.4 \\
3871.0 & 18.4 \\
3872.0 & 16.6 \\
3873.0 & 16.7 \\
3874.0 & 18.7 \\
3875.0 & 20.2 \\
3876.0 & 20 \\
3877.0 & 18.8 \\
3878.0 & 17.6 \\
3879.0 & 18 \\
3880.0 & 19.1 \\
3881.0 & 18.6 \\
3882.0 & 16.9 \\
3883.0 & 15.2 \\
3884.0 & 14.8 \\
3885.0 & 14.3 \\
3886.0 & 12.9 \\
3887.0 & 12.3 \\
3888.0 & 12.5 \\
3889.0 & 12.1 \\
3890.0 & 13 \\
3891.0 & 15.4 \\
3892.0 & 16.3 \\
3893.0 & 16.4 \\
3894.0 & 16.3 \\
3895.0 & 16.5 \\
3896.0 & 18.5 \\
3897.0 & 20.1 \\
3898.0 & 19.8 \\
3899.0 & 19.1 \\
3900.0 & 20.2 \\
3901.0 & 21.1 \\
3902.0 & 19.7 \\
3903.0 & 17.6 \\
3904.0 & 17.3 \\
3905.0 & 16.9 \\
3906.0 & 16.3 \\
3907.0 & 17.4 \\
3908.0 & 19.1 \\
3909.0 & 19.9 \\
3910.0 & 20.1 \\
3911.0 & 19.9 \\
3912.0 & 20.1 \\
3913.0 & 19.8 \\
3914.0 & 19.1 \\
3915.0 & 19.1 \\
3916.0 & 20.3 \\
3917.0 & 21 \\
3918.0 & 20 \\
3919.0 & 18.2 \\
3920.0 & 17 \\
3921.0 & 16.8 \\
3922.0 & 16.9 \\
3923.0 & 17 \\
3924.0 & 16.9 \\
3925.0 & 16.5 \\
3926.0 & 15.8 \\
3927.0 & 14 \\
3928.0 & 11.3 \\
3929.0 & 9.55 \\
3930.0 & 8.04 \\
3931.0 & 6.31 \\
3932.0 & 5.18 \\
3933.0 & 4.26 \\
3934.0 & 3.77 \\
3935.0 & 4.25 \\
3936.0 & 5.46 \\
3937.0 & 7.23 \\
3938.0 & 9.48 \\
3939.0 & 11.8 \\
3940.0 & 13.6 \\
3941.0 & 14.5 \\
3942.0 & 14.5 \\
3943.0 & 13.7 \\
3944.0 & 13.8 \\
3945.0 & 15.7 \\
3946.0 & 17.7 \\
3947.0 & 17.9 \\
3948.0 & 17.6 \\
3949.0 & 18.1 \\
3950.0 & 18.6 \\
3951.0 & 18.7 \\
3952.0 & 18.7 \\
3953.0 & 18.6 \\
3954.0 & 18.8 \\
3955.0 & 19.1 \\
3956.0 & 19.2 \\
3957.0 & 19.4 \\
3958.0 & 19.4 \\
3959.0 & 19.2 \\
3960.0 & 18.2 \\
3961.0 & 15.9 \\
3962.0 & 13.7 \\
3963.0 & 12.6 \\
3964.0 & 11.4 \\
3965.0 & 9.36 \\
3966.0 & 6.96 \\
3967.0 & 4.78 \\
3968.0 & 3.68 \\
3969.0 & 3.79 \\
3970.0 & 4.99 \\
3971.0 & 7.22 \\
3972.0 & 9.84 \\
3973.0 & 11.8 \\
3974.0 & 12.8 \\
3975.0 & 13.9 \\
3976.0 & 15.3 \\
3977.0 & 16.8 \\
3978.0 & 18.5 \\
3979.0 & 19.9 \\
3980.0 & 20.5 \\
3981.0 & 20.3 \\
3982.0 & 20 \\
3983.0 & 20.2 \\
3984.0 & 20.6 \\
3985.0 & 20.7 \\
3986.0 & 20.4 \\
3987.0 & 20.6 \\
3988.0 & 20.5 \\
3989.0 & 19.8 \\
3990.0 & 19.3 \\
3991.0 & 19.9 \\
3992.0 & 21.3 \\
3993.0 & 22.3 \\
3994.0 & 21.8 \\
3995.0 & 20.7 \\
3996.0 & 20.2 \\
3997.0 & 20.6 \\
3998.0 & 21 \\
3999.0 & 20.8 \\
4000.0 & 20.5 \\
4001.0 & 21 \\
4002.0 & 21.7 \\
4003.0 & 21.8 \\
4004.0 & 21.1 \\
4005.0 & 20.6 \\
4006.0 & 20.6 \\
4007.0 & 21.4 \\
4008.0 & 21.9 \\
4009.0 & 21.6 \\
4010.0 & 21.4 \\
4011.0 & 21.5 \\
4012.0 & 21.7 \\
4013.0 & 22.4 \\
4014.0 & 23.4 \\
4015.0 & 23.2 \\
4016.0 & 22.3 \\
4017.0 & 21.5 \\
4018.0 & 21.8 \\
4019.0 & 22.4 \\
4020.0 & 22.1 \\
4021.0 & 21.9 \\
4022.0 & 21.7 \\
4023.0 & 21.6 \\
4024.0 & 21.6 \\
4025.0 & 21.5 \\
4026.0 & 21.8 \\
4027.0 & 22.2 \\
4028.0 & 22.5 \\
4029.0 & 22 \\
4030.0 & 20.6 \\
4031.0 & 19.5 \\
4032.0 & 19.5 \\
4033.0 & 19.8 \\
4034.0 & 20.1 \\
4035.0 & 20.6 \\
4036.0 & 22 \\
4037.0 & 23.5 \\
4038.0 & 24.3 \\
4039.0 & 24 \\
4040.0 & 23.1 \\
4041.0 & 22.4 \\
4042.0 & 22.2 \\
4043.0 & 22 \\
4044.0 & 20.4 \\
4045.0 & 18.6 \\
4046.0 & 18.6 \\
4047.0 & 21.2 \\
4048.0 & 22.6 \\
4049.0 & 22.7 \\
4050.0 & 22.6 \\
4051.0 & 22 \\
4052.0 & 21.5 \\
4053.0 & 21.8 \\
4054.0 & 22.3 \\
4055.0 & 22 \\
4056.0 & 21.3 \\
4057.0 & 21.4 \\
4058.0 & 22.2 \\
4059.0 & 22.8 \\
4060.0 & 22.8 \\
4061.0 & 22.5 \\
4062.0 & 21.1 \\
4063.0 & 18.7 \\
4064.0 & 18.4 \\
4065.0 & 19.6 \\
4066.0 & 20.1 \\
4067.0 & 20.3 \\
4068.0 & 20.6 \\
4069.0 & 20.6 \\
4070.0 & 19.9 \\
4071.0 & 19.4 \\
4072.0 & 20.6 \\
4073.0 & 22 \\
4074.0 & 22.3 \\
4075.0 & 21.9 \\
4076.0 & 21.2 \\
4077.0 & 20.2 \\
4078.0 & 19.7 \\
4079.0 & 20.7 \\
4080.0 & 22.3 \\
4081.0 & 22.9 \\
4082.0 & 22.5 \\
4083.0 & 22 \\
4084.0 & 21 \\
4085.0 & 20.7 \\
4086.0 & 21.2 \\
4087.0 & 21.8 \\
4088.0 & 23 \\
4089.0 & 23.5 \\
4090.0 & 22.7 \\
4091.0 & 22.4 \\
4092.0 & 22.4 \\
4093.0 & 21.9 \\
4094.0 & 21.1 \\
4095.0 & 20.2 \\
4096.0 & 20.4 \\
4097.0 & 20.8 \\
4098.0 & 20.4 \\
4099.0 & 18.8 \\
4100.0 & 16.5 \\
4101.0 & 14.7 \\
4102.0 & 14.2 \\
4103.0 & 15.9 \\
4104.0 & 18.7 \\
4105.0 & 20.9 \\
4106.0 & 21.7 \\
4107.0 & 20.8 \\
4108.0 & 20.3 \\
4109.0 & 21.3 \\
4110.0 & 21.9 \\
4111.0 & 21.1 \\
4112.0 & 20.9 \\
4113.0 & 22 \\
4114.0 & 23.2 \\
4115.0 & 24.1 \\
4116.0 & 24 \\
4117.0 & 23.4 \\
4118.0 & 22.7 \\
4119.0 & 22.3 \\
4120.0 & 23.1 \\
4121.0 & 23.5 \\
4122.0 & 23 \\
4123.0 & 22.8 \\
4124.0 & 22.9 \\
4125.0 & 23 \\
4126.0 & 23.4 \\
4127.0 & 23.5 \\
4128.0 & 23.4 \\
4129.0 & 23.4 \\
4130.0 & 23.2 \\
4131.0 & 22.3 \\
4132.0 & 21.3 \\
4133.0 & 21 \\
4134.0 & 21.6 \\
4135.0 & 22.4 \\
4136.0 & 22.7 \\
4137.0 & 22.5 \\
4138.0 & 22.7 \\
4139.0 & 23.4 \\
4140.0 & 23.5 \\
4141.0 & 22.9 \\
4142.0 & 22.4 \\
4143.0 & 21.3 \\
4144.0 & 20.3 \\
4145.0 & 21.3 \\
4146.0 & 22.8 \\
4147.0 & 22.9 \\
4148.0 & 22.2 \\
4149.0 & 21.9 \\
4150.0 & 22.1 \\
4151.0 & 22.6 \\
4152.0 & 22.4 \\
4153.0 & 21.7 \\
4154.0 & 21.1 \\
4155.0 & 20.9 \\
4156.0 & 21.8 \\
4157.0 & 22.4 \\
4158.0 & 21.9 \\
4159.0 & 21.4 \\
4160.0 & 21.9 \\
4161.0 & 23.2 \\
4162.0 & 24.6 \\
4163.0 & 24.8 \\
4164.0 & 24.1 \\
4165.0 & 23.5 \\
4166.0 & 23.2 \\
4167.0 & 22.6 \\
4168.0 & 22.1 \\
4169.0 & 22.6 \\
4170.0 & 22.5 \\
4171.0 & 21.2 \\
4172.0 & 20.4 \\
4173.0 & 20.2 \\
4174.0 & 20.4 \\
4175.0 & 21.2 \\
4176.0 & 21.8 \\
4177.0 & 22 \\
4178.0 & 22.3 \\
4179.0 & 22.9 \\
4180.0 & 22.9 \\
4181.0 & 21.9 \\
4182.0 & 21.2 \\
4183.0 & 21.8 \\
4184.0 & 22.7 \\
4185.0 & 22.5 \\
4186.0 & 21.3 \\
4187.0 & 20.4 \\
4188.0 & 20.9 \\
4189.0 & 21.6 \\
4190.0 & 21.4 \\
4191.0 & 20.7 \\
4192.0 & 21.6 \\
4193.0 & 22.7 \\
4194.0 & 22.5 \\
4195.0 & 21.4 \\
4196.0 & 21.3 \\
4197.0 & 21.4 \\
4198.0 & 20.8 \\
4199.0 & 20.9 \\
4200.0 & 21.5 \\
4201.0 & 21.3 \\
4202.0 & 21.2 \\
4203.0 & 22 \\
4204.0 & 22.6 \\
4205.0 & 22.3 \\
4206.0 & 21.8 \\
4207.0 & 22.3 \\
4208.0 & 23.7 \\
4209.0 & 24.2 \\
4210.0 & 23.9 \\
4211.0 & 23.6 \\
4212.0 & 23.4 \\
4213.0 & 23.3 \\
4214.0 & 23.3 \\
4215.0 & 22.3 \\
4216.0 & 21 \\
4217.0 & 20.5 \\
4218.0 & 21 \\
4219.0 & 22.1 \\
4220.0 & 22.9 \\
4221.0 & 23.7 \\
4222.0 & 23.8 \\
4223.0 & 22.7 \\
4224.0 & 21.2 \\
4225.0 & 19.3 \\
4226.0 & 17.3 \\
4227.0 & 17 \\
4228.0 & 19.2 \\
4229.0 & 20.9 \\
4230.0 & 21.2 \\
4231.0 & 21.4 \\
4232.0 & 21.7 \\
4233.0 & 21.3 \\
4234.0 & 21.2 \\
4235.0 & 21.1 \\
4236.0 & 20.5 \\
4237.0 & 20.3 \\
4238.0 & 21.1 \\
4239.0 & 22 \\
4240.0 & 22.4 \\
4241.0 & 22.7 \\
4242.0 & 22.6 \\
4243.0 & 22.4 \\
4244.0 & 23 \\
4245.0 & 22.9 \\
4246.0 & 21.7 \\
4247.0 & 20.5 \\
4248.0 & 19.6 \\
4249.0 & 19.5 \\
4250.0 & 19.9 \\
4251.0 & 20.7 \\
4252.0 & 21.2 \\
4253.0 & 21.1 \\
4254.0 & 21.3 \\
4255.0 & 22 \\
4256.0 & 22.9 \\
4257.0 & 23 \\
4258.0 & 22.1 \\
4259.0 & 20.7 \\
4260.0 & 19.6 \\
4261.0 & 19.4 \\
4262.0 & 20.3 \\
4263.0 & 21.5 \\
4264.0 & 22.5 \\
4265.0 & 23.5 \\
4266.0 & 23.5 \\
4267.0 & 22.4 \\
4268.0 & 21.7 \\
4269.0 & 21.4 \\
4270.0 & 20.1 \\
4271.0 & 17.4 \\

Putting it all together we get 1.41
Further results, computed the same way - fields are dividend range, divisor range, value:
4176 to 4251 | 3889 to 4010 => 1.50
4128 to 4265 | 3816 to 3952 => 1.58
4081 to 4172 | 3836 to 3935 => 1.47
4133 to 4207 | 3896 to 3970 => 1.64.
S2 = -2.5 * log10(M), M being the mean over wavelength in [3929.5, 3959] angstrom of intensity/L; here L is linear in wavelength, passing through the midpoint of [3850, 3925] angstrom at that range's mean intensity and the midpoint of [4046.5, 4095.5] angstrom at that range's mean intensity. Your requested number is 0.363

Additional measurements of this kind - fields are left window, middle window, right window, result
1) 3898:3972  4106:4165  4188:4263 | -0.156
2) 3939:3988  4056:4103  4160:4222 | -0.103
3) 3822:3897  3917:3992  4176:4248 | 0.219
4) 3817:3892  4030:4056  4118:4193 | -0.076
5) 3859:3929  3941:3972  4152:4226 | 0.282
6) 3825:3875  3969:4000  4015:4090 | 0.115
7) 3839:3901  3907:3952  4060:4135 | 0.245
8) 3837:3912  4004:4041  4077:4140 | -0.085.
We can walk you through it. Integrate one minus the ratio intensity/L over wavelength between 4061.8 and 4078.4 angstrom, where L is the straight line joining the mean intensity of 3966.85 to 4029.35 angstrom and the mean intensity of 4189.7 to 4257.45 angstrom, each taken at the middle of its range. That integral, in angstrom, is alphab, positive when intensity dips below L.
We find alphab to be -0.3 angstrom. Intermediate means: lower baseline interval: 19.2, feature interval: 20.4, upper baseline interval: 21.6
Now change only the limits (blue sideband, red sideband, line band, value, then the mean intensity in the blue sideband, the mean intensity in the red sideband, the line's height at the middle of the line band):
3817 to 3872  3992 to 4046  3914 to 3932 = 3.3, 16.6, 21.5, 18.8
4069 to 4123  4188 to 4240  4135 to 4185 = -1.9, 21.1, 21.6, 21.4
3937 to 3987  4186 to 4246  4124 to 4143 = -3.0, 15.1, 21.7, 19.6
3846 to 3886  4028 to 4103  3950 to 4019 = 6.8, 18.4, 21.1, 20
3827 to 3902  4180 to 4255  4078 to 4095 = -1.8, 16.8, 21.6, 19.8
